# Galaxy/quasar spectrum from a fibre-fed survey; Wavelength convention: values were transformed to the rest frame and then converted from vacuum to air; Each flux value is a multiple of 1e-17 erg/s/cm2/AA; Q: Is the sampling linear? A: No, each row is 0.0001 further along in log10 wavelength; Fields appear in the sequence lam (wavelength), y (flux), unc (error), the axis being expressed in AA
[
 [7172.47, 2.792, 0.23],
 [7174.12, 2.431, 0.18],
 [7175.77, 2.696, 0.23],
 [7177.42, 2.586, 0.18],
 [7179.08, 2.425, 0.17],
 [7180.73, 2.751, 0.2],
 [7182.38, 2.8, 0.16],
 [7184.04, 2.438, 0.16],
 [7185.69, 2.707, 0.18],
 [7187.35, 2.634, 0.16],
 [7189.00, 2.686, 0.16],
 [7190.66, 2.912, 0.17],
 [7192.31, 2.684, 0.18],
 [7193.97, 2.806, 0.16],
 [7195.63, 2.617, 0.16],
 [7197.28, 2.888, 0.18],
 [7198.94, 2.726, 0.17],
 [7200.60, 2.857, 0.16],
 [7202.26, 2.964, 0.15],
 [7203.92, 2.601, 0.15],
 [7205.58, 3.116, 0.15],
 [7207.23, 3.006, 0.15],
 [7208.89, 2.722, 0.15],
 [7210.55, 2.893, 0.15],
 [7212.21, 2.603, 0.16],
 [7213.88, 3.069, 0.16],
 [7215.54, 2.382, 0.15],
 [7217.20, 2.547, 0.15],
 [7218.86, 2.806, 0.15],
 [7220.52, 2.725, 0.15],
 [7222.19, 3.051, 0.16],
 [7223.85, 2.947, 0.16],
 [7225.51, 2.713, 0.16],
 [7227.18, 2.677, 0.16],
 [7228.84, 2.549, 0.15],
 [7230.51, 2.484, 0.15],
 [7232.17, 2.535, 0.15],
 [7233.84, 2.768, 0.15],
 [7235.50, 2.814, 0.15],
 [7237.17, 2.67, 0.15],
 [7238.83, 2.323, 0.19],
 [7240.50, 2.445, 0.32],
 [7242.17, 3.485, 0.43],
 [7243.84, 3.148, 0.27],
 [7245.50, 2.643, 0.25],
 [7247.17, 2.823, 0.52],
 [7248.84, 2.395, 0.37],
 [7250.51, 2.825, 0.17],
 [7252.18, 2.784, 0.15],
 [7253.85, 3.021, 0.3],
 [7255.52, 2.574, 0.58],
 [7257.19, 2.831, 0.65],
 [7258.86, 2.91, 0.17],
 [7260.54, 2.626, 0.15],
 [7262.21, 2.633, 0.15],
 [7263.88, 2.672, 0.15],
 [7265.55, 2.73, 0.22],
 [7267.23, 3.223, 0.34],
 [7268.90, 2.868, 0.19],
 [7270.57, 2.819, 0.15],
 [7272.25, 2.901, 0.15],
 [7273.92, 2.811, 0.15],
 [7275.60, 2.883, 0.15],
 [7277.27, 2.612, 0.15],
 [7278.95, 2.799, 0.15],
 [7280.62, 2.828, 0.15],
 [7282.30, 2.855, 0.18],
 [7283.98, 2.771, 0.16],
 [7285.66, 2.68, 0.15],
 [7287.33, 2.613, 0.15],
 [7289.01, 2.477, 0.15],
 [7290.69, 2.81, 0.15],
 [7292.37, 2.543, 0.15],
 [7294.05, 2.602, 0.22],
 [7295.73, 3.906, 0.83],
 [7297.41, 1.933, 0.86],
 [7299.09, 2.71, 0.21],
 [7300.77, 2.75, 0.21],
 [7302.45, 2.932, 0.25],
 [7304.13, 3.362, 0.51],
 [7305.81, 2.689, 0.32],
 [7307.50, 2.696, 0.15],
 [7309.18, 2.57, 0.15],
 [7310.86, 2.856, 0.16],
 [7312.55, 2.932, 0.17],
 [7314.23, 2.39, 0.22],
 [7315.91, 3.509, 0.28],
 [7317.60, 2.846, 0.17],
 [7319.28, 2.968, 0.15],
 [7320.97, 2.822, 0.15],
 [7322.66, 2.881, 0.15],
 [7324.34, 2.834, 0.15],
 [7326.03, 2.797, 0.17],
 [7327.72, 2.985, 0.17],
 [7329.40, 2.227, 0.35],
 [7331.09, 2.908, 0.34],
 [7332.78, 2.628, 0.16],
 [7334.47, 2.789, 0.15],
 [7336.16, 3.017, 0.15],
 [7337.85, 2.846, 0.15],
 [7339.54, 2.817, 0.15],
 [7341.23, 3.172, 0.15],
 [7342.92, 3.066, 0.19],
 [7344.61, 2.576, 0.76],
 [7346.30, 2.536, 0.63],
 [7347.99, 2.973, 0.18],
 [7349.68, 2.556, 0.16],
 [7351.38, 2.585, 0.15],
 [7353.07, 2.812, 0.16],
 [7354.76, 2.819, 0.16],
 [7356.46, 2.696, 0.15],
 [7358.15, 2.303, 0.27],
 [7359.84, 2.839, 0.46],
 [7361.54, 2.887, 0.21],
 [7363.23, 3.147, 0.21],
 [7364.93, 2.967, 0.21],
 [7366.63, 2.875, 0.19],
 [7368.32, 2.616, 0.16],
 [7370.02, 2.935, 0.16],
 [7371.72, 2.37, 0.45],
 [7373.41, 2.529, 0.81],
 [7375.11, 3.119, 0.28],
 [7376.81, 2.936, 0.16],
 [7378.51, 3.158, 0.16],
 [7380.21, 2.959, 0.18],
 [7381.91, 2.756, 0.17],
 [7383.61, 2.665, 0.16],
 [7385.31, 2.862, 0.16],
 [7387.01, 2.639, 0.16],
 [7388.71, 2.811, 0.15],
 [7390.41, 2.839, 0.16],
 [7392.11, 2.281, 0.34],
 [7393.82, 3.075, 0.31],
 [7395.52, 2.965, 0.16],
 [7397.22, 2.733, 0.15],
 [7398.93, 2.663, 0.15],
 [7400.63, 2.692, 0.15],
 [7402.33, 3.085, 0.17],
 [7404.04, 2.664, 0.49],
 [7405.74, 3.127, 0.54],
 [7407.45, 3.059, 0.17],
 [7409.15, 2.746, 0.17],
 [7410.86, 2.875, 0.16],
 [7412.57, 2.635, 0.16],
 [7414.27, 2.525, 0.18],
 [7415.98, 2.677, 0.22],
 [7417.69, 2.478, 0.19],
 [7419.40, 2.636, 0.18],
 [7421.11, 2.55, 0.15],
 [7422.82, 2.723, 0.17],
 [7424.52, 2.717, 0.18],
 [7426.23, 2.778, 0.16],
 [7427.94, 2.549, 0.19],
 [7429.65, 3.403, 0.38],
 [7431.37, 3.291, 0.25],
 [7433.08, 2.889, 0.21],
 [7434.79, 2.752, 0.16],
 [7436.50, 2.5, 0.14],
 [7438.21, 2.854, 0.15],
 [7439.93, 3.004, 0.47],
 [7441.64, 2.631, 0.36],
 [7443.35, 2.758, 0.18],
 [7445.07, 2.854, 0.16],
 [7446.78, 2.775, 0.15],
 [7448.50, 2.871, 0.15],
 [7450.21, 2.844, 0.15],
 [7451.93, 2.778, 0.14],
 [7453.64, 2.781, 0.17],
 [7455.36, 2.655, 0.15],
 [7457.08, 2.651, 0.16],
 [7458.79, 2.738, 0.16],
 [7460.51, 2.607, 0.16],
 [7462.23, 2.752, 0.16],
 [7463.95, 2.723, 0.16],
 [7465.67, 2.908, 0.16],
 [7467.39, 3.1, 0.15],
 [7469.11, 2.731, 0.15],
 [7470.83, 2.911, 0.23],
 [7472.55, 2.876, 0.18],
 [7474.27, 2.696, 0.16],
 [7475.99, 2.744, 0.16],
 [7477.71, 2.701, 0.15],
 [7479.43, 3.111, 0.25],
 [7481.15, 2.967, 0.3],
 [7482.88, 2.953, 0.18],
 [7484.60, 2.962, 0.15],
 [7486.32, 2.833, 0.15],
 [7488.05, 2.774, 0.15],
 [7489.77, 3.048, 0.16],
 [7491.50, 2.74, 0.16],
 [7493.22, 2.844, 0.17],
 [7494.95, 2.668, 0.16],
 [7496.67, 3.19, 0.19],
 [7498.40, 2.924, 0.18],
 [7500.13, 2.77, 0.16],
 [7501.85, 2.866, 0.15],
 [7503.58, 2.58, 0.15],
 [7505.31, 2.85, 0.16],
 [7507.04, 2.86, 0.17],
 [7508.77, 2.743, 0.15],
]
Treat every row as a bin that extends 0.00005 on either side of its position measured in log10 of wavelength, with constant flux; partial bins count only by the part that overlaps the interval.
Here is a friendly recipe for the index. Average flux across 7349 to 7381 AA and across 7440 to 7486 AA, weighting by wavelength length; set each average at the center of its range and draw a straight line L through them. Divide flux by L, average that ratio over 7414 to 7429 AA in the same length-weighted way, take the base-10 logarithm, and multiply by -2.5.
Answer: 0.07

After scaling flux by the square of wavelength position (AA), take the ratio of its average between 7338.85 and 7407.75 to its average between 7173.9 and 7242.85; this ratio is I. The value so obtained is 1.08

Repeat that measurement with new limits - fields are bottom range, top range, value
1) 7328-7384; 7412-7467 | 1.01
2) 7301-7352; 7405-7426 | 0.99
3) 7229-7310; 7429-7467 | 1.07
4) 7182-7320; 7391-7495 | 1.06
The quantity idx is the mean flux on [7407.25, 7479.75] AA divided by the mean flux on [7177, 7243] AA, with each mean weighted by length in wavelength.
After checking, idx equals 1.02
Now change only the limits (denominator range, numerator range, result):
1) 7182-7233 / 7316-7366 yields 1.02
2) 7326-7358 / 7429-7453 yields 1.04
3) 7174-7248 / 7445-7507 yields 1.03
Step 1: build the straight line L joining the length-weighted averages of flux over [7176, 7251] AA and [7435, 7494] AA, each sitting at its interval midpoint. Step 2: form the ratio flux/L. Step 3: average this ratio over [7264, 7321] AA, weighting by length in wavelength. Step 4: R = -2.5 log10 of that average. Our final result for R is -0.02 mag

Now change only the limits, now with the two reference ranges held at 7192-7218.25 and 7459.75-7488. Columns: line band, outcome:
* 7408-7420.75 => 0.069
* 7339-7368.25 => 0.008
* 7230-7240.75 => 0.081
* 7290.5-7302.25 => 0.018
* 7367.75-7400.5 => 0.016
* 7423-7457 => 0.007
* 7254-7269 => 0.001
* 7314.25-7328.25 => -0.042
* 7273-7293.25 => 0.030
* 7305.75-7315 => 0.046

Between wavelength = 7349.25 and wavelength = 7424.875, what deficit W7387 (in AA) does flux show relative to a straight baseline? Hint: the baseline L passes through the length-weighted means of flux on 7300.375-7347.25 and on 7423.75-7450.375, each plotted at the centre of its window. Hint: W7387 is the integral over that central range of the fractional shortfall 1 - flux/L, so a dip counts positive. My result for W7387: 1.9 AA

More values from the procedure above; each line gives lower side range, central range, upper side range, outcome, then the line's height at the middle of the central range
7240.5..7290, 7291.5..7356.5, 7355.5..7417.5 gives -0.36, 2.79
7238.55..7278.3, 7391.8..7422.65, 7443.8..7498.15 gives 0.72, 2.82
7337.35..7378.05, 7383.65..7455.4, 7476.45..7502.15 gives 1.32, 2.84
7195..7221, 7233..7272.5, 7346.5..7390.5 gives -0.01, 2.79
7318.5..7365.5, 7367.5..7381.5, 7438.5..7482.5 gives -0.12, 2.8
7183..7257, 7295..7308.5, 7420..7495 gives -0.41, 2.78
